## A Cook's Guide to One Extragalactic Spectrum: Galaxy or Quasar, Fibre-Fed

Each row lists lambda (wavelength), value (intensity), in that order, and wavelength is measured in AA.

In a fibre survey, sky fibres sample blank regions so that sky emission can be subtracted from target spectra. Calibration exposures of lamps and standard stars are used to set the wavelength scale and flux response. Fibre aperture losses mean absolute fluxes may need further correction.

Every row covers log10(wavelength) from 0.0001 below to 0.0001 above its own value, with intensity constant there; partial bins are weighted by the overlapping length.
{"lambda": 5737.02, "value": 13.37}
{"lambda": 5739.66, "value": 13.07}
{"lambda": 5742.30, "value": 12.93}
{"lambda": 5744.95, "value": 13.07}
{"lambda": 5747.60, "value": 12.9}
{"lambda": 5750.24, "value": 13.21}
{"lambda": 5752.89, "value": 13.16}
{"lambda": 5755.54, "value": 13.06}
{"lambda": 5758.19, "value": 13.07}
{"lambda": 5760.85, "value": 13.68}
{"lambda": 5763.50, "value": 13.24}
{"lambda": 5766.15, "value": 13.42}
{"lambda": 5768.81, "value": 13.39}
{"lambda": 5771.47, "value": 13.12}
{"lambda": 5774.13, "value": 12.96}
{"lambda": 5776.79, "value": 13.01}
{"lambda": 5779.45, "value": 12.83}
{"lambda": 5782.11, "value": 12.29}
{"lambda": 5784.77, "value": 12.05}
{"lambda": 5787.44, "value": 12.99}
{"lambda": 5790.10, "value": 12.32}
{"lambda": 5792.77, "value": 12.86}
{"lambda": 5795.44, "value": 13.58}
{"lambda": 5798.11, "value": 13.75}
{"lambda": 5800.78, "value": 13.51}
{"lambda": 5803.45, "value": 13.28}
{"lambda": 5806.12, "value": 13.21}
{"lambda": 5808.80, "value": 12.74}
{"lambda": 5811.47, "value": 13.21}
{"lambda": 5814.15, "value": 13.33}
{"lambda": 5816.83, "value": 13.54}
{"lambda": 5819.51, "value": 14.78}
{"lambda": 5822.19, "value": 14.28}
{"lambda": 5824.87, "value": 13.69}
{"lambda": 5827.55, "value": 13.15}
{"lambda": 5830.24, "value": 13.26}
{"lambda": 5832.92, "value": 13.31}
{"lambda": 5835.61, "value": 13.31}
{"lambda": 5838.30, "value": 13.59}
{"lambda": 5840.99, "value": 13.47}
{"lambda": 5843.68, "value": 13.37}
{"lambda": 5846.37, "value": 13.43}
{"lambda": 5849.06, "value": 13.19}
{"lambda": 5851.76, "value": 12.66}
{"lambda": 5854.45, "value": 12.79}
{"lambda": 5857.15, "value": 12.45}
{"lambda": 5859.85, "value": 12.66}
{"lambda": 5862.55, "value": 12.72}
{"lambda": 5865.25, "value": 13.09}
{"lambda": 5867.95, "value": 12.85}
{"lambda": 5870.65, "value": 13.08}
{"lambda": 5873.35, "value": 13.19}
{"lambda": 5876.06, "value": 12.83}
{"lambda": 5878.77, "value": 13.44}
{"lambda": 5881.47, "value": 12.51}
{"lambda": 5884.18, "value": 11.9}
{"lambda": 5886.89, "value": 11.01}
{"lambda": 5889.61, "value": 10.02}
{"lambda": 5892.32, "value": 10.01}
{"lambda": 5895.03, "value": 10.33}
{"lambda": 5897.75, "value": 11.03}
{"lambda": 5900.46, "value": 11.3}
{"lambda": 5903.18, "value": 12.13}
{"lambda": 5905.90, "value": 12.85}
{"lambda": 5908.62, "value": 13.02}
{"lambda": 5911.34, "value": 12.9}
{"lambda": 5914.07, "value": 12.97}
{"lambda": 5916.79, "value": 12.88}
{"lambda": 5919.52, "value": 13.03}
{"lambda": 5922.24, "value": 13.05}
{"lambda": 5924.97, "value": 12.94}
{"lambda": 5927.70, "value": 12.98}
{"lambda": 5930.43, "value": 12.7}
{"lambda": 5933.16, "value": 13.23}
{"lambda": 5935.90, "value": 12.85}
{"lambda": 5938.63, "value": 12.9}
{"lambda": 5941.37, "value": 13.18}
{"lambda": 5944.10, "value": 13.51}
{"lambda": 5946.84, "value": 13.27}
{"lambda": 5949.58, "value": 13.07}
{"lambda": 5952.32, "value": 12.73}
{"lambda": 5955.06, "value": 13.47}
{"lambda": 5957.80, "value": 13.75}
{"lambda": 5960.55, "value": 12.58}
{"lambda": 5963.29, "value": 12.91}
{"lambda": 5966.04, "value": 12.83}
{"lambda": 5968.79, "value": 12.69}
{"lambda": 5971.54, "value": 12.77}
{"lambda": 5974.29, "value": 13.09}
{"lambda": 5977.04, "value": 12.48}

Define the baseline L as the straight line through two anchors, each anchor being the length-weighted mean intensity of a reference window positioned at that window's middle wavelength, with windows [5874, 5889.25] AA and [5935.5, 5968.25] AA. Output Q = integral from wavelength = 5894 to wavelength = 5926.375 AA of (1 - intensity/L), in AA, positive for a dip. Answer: 0.5 AA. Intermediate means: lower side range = 12.2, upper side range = 13.1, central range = 12.4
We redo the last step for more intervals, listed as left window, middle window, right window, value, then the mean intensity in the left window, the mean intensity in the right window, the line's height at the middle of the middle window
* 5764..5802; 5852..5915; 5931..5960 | 4.2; 13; 13.2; 13.1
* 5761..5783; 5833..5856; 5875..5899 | -2.2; 13.1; 11.4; 12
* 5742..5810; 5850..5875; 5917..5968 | 0.4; 13.1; 13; 13.1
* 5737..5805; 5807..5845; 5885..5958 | -1.9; 13.1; 12.5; 12.9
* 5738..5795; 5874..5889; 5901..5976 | 0.8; 13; 13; 13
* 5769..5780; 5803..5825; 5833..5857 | -0.8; 13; 13.2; 13.1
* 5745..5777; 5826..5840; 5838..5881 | -0.3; 13.2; 13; 13.1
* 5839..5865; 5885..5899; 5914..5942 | 2.6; 13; 13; 13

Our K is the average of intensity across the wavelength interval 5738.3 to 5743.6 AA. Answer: 13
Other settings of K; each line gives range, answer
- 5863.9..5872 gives 13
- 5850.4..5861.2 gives 12.6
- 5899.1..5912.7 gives 12.4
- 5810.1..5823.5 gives 13.8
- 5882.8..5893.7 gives 10.7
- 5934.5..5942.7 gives 13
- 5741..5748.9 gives 13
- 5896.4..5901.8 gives 11.2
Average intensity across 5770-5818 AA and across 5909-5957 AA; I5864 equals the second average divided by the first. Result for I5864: 1.00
